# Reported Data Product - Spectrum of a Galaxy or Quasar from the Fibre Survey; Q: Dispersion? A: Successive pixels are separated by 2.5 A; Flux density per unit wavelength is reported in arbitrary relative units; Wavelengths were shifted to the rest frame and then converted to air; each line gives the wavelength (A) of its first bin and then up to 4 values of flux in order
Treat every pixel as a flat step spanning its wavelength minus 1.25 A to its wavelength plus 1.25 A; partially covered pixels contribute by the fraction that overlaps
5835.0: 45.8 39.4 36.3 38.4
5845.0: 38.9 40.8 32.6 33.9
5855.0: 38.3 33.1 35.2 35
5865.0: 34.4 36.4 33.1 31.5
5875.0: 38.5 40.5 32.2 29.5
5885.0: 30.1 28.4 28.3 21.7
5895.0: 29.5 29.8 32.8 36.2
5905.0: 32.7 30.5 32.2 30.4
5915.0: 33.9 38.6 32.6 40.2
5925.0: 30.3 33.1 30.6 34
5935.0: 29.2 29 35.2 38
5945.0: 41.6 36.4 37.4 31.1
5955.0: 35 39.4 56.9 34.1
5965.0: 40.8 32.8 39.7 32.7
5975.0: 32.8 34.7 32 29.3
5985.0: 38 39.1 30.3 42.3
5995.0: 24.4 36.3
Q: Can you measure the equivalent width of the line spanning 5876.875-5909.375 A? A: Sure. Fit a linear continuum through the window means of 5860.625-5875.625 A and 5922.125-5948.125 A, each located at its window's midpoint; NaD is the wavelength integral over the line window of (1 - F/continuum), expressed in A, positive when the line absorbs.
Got 3.5 A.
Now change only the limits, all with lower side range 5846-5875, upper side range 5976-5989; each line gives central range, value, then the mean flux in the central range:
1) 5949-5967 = -2.27 A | 39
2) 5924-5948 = 0.72 A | 33.7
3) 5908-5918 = 0.48 A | 33.2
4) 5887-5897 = 2.25 A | 27.1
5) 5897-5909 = 0.81 A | 32.6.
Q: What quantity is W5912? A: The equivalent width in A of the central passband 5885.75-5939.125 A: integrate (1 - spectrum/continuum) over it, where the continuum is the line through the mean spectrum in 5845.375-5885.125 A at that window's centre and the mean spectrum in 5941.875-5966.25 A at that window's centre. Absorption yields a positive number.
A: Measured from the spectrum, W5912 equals 7.9 A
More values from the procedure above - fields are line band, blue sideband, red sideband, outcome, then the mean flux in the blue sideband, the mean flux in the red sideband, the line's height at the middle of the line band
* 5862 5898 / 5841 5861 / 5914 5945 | 3.70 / 36.4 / 34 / 35.5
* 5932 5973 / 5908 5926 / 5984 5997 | -2.87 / 33.9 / 34.8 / 34.4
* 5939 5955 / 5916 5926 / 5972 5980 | -0.96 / 35.5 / 33.2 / 34.4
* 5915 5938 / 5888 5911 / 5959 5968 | 1.08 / 30.3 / 41.4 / 35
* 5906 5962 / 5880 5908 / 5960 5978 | -2.46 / 30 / 36.9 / 33.7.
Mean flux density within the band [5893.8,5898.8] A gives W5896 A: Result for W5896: 29.7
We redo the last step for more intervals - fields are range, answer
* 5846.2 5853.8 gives 35.8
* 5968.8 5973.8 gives 36.1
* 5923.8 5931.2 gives 31.3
